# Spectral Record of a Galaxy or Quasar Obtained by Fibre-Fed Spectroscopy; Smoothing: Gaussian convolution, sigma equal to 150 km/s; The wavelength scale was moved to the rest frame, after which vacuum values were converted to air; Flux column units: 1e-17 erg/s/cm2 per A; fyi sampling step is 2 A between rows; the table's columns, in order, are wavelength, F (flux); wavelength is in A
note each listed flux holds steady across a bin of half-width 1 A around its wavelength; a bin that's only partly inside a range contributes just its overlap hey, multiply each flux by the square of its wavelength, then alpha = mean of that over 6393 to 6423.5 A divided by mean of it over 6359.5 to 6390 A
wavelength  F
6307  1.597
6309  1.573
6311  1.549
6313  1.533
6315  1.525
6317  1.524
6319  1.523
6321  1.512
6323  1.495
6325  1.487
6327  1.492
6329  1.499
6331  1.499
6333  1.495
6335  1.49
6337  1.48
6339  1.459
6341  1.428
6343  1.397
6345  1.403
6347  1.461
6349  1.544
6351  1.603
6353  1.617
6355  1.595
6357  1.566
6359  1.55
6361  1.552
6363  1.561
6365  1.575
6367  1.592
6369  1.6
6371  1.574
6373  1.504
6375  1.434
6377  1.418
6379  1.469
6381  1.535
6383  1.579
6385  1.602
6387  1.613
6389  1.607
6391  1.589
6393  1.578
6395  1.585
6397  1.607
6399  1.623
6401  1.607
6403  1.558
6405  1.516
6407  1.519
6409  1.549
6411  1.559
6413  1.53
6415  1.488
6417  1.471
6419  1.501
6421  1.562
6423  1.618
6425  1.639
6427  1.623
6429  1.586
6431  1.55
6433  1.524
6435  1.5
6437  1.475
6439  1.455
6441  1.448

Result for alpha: 1.01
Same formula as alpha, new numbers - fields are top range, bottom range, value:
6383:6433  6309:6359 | 1.06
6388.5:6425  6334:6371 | 1.04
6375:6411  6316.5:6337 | 1.06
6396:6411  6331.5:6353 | 1.08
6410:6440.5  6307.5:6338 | 1.05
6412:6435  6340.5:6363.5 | 1.04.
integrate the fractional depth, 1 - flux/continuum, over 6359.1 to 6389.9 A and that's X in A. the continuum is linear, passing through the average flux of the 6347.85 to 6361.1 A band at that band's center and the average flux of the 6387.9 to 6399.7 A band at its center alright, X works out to 0.8 A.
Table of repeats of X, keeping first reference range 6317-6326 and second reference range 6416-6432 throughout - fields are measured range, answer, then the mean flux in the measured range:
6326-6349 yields 0.7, 1.47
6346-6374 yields -0.6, 1.56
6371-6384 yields 0.4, 1.5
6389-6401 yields -0.4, 1.6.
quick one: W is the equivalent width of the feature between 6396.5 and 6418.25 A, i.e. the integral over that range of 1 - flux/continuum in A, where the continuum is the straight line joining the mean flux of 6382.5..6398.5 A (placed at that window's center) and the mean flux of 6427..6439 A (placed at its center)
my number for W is 0.3 A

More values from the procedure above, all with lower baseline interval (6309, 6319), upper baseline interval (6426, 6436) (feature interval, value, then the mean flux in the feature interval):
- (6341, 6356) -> 0.3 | 1.51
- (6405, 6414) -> 0.1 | 1.54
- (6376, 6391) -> 0.0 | 1.55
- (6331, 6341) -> 0.4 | 1.48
